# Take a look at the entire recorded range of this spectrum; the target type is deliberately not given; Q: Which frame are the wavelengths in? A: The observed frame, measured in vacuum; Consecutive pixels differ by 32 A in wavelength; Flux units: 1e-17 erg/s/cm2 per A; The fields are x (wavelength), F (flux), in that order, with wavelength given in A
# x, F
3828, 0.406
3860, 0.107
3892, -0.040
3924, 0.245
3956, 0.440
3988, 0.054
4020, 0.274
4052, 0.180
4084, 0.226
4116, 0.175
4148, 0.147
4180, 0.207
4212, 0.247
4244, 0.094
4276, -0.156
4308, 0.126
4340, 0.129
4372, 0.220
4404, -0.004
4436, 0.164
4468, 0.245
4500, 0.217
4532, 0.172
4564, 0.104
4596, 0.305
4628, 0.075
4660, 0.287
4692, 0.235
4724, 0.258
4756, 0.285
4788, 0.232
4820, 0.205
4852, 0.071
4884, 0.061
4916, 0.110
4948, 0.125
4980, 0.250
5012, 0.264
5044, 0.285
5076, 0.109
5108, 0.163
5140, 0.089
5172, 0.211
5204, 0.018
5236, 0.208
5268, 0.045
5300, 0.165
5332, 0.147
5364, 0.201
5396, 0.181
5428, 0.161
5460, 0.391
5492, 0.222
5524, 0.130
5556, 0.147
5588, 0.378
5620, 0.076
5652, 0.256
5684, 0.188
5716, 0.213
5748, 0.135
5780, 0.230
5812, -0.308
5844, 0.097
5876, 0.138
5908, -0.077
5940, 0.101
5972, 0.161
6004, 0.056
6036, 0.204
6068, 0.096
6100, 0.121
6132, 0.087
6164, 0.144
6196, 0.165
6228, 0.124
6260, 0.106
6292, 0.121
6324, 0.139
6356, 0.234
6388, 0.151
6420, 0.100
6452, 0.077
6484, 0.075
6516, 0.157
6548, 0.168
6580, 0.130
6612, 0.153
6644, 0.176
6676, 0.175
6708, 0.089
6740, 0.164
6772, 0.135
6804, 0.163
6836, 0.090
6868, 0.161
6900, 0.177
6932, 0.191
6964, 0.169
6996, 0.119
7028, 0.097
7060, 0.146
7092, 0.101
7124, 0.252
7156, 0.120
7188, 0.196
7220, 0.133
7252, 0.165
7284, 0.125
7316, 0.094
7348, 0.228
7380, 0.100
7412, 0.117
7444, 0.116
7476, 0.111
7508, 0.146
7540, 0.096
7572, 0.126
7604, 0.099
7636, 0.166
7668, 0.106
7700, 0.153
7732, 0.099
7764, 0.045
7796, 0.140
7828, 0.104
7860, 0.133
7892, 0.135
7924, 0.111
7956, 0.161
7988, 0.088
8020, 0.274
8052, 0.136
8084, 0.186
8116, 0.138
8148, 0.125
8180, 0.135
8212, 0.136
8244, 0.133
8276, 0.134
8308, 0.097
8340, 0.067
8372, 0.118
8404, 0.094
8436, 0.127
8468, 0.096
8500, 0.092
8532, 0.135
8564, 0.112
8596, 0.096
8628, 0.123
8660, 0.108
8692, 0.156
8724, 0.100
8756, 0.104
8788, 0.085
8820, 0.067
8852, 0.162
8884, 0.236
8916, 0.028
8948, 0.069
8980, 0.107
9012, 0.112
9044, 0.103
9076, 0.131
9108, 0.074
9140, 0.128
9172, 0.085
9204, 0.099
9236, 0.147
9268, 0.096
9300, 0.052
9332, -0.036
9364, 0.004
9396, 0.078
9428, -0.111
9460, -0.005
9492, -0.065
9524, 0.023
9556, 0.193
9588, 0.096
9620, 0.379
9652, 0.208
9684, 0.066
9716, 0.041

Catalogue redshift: 0.464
